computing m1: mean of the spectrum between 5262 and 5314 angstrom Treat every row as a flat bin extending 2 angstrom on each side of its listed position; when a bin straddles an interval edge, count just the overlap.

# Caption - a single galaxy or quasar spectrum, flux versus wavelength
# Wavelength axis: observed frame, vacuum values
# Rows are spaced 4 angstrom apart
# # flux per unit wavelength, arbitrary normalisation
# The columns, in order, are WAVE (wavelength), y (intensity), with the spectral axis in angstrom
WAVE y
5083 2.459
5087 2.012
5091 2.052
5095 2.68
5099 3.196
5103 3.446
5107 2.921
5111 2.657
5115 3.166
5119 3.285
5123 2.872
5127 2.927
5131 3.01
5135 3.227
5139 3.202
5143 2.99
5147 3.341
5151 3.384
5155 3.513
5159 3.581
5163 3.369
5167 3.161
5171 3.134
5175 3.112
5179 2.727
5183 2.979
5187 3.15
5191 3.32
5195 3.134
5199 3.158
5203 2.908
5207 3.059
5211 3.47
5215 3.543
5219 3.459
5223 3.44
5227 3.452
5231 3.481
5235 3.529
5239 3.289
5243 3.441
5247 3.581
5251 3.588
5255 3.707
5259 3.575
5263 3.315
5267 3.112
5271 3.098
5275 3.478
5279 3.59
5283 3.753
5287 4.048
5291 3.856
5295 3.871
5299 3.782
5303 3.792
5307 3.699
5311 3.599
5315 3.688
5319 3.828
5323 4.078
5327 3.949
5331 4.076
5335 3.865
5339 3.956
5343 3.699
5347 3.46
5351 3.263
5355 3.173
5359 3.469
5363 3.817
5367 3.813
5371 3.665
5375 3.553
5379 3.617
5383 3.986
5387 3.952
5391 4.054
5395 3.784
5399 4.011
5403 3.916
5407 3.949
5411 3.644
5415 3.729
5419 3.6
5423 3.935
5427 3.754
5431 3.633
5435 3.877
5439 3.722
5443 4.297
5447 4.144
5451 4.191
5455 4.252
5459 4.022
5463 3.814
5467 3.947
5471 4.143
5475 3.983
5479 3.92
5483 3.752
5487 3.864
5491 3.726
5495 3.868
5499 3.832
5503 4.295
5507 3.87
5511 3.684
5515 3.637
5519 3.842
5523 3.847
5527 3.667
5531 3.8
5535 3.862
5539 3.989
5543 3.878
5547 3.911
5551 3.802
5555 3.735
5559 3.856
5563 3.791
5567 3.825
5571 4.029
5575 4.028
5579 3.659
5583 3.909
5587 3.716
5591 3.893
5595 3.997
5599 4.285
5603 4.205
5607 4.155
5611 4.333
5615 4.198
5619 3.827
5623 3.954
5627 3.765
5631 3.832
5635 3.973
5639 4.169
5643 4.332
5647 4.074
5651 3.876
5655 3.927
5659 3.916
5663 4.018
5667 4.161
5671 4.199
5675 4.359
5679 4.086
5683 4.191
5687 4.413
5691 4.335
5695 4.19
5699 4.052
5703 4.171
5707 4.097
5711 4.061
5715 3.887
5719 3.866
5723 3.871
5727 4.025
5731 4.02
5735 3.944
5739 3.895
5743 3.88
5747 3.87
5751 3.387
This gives 3.62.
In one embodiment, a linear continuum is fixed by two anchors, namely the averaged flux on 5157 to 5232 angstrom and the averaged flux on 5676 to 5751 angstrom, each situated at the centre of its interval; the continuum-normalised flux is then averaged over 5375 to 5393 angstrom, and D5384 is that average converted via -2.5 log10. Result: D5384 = -0.10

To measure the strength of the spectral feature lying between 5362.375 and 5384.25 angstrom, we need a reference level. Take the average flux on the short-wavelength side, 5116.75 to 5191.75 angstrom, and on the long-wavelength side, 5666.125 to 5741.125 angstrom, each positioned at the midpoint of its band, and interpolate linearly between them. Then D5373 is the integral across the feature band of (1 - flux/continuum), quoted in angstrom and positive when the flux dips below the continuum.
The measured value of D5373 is -1.2 angstrom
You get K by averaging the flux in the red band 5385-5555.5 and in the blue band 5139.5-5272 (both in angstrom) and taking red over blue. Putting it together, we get 1.2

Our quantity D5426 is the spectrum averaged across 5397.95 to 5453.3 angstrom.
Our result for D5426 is 3.89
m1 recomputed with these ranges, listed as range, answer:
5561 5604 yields 3.93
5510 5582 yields 3.83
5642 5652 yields 4.09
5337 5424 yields 3.73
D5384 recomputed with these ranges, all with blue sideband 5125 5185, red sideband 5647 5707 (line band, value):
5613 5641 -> 0.022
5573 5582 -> 0.028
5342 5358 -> 0.047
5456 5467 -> -0.061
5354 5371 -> -0.014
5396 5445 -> -0.051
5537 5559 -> 0.009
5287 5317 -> -0.099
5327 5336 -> -0.139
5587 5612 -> -0.030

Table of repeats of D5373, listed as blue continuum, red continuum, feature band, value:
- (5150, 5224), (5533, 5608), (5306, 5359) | -3.2 angstrom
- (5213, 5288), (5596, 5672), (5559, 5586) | 0.7 angstrom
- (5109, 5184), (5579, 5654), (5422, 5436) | -0.4 angstrom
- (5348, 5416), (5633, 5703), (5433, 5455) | -1.4 angstrom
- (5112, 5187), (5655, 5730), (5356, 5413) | -3.6 angstrom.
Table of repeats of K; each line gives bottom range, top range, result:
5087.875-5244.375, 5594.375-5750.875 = 1.28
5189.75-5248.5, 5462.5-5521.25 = 1.16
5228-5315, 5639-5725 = 1.15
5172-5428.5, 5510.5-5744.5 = 1.11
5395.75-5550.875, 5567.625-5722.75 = 1.04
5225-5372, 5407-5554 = 1.07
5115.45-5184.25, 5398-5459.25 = 1.24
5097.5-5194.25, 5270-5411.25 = 1.19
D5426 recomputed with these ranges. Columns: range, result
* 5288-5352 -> 3.79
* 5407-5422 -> 3.72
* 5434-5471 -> 4.04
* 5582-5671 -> 4.03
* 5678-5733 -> 4.09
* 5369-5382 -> 3.64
